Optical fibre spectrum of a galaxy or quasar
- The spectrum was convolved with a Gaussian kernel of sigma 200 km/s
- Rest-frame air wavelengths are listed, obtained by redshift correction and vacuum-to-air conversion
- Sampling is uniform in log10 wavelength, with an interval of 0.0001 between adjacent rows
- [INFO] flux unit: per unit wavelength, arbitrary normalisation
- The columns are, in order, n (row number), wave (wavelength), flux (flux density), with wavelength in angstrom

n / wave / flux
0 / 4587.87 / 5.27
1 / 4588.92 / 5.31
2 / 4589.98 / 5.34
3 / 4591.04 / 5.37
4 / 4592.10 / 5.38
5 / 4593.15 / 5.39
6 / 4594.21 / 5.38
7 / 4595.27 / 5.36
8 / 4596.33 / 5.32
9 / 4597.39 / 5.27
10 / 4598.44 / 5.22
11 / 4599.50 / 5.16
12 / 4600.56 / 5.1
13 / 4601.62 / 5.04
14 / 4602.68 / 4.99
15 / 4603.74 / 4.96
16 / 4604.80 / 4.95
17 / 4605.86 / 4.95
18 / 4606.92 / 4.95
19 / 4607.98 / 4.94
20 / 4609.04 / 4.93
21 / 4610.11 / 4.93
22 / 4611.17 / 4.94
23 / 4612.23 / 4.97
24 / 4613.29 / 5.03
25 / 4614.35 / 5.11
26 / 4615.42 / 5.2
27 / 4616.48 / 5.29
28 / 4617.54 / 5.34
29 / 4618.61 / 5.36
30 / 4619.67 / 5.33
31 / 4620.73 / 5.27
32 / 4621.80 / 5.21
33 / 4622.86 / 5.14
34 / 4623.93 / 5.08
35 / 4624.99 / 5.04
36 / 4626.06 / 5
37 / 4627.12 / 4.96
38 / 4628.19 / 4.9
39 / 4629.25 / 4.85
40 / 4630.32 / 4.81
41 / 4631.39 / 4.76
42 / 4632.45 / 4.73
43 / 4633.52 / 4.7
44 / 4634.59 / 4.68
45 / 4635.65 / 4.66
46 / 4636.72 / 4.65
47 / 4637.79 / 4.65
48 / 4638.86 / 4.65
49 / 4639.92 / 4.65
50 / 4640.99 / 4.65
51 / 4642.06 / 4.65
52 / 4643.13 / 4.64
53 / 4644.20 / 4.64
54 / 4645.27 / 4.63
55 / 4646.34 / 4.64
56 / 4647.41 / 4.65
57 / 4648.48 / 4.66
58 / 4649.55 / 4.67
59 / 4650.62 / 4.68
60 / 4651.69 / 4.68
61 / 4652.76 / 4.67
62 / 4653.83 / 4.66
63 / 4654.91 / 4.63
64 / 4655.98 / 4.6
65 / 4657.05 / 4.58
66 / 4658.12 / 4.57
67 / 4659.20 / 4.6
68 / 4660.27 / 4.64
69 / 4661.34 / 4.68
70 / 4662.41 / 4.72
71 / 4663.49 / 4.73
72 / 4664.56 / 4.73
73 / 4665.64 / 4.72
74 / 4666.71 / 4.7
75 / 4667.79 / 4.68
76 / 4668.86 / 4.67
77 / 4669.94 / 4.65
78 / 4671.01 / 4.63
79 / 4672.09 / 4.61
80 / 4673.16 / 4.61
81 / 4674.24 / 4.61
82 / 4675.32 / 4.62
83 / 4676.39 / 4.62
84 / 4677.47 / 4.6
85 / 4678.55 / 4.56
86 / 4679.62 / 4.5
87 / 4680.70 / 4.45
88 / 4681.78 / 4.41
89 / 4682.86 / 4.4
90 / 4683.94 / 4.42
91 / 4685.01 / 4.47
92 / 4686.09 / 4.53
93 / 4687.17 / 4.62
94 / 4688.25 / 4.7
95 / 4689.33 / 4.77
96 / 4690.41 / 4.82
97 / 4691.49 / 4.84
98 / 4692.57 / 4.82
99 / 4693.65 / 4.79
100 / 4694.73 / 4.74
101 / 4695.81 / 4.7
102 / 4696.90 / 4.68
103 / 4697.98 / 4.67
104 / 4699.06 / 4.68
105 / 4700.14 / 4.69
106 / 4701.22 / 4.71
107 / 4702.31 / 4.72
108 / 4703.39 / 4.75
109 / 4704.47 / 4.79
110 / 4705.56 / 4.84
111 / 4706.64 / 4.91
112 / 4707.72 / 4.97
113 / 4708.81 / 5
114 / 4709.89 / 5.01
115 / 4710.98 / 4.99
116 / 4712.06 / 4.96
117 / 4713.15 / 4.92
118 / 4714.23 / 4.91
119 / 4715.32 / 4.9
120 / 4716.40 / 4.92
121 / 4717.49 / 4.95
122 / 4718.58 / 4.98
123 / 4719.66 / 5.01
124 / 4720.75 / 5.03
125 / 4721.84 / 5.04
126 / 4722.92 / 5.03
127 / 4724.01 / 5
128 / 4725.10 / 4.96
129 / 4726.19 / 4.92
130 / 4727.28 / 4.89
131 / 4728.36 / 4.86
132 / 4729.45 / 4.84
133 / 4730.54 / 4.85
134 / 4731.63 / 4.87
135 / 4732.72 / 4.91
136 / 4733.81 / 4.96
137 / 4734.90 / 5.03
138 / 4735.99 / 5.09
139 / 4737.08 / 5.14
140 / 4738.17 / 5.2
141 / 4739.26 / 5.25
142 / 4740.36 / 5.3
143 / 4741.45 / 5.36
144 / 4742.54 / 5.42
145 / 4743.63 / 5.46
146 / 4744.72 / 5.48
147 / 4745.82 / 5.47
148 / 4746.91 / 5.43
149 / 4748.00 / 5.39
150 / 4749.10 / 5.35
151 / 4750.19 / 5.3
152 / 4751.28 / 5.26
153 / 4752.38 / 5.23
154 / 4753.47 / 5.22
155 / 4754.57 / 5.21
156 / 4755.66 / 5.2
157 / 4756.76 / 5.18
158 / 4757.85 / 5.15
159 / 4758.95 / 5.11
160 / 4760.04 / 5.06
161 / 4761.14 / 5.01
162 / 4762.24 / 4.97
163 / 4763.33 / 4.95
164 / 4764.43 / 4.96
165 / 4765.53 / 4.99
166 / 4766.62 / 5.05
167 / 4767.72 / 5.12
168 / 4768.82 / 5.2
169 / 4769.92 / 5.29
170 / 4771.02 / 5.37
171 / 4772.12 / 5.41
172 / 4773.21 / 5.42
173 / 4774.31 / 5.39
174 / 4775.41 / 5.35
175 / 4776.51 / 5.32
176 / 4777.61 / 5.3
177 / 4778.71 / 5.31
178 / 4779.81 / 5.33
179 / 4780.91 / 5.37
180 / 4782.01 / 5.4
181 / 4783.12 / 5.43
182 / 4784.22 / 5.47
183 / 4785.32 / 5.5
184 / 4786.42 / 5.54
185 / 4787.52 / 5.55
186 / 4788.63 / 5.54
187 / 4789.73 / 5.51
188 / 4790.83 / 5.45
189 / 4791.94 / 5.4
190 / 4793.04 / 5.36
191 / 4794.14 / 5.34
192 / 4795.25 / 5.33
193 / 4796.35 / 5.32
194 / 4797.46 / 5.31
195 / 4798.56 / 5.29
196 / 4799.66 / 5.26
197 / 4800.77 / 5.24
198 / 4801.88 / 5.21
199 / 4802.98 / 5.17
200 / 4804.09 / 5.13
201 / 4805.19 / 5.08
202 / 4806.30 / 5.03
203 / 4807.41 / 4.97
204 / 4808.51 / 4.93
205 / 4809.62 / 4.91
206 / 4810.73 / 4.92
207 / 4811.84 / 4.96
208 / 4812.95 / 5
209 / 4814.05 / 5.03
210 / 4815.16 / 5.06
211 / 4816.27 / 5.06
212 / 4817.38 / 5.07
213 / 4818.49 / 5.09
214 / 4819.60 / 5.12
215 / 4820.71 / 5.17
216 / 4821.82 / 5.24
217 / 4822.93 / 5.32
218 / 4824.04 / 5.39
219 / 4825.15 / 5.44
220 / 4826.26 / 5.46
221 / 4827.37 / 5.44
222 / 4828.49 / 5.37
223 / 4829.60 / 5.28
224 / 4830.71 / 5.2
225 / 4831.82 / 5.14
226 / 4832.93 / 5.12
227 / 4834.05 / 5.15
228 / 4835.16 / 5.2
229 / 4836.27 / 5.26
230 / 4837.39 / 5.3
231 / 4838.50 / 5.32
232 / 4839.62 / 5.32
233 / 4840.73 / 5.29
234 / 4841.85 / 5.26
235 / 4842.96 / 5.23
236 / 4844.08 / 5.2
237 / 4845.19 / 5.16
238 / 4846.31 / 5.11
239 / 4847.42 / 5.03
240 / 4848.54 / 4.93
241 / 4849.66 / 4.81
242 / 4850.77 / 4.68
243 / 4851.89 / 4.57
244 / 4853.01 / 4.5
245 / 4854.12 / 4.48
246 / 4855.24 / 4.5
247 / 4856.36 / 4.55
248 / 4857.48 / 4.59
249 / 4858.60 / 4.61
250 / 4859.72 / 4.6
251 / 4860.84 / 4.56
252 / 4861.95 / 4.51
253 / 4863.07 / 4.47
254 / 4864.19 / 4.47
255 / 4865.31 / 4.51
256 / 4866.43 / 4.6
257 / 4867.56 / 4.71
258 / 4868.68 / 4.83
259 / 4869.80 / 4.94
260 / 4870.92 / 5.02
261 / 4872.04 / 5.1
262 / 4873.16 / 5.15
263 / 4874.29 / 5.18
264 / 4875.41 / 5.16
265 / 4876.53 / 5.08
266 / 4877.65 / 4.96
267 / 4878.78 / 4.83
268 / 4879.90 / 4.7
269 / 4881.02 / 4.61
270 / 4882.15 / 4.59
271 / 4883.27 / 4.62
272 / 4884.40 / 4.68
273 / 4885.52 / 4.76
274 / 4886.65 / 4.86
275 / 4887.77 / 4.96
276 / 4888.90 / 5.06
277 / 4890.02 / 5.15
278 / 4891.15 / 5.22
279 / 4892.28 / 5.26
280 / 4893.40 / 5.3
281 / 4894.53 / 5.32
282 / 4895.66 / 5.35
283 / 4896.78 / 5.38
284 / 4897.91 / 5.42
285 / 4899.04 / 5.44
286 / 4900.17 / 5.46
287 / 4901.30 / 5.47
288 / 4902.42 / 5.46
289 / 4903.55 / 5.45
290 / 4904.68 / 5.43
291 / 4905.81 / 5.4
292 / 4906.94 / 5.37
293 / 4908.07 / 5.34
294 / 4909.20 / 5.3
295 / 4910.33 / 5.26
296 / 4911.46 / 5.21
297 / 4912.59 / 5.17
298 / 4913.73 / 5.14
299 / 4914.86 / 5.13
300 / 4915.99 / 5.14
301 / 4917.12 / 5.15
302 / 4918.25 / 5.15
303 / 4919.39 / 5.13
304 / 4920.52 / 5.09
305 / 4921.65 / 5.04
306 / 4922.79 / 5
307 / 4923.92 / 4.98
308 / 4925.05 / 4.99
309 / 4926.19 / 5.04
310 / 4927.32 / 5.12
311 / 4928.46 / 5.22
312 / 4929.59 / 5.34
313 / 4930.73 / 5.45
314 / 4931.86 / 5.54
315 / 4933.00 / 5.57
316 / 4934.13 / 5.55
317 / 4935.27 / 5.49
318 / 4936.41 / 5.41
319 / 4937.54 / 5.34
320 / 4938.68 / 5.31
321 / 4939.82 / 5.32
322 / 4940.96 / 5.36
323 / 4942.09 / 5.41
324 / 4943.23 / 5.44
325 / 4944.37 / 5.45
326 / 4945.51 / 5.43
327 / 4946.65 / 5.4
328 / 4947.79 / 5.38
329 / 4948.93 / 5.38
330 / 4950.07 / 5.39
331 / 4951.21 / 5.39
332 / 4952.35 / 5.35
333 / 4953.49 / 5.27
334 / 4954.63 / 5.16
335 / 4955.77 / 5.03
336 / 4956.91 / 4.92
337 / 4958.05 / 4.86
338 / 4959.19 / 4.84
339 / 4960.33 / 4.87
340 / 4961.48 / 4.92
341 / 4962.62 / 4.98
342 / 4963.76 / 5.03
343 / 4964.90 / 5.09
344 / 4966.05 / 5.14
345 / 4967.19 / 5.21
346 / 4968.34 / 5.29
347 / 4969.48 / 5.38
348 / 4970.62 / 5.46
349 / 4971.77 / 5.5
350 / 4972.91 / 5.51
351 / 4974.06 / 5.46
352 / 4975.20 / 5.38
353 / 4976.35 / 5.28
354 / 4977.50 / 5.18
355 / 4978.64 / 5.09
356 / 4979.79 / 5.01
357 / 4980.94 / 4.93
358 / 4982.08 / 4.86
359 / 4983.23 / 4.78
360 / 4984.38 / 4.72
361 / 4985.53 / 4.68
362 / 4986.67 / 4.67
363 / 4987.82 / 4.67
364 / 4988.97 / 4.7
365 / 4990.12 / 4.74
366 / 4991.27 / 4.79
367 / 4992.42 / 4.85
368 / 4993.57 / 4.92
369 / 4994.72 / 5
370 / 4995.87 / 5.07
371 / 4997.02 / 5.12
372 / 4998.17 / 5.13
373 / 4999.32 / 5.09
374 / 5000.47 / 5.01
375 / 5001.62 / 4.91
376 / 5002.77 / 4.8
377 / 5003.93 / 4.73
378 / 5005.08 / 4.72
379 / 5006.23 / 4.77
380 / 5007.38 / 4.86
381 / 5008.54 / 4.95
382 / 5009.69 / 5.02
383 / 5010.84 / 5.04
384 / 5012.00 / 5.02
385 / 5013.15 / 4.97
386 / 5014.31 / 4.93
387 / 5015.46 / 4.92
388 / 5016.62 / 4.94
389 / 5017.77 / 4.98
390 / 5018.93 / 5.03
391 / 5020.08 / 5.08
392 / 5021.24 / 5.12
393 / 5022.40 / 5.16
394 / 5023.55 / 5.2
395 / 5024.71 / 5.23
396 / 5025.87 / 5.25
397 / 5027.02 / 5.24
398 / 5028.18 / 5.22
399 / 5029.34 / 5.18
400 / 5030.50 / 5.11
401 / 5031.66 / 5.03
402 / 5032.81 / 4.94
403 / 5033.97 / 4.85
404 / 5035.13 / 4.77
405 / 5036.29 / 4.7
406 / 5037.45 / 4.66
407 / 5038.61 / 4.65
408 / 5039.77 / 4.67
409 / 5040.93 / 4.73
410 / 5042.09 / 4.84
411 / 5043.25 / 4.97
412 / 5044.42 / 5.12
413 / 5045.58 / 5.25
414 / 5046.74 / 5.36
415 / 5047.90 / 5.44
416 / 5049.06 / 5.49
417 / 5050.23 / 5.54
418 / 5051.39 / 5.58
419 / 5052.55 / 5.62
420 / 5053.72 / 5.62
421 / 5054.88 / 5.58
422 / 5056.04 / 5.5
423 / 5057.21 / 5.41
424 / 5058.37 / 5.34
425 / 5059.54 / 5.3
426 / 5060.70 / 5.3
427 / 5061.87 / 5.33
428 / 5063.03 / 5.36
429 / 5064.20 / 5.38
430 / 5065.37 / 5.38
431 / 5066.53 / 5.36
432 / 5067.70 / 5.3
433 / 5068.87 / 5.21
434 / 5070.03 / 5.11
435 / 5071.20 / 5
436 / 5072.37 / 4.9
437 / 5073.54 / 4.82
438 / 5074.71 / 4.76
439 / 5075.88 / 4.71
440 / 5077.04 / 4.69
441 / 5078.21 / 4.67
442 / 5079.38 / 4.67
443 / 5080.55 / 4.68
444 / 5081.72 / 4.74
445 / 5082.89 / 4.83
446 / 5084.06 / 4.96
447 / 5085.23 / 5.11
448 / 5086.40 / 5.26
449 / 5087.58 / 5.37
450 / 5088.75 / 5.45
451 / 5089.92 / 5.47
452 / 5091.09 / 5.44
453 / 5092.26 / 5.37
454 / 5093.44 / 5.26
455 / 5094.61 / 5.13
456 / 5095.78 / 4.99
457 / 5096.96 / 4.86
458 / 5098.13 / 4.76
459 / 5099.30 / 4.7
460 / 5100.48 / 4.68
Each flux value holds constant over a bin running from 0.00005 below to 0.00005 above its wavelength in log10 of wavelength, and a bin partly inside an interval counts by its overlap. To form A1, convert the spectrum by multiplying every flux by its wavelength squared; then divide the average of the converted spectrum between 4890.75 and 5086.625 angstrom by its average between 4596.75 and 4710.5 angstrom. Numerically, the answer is 1.2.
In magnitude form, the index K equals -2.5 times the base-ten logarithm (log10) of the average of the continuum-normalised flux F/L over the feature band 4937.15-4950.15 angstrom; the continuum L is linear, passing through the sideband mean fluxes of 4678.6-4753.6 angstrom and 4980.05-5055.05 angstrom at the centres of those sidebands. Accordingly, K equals -0.08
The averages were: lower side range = 4.93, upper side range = 5.01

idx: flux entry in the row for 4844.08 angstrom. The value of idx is 5.2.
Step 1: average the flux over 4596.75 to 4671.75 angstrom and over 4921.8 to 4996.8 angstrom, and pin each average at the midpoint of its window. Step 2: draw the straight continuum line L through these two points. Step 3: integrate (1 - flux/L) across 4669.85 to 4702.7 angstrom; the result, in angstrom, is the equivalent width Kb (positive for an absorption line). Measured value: 1.77 angstrom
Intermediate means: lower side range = 4.85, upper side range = 5.16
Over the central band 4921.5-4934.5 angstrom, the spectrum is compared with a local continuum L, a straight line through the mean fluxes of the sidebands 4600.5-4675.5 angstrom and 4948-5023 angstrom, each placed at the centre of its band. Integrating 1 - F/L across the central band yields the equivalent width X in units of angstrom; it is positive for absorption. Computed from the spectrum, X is -0.6 angstrom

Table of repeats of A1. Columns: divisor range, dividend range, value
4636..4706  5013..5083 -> 1.28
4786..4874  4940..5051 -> 1.07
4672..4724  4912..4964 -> 1.21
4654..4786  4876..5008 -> 1.13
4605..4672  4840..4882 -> 1.10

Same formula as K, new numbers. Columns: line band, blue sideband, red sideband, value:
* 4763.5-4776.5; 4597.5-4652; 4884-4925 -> -0.03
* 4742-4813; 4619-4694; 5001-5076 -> -0.09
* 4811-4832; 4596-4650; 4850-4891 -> -0.09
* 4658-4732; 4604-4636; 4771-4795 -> 0.09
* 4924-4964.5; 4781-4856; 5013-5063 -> -0.02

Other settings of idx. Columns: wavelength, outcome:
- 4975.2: 5.38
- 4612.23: 4.97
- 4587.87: 5.27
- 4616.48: 5.29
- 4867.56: 4.71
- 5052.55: 5.62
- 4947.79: 5.38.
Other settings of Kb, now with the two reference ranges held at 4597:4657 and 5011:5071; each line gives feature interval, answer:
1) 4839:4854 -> 0.12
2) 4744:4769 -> -1.07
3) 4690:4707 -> 0.62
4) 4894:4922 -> -1.19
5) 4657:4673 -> 0.83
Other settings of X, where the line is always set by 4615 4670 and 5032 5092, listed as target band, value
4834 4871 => 0.8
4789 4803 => -1.2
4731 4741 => -0.4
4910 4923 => -0.3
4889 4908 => -1.4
